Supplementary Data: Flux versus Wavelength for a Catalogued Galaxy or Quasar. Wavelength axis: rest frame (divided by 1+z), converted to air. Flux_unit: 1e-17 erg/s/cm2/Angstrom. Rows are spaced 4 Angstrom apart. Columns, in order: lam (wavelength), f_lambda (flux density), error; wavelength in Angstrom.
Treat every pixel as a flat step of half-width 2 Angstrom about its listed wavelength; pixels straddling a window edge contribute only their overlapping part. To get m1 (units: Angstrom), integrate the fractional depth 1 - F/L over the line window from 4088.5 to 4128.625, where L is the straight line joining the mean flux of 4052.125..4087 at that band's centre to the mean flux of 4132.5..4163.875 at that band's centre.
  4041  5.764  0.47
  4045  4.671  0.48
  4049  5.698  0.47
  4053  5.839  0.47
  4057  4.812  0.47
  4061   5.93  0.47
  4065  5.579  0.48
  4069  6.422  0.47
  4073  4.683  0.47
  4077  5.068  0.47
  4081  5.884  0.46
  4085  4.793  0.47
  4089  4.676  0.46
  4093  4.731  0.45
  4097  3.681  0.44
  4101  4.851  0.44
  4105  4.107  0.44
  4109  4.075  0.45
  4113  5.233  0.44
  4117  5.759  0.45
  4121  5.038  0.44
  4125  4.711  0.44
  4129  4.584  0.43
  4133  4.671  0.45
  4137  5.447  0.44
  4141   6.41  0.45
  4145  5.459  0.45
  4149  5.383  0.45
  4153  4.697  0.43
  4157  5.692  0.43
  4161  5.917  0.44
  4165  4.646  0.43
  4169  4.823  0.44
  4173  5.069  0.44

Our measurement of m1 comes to 5.7 Angstrom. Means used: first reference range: 5.43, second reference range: 5.47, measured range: 4.68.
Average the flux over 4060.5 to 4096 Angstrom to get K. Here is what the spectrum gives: 5.24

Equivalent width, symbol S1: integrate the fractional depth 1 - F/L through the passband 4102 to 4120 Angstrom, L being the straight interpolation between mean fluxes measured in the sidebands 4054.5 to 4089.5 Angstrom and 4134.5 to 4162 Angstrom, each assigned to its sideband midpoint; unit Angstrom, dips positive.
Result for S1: 2.1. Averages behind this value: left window 5.35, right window 5.54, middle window 4.81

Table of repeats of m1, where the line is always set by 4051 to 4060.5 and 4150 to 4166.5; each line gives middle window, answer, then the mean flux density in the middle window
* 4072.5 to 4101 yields 3.1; 4.8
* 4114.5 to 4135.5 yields 1.4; 4.97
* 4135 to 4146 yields -1.1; 5.8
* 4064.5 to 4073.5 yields -0.5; 5.7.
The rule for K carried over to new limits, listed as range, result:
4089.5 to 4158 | 4.96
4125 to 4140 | 4.98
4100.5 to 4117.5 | 4.72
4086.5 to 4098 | 4.44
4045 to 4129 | 5.06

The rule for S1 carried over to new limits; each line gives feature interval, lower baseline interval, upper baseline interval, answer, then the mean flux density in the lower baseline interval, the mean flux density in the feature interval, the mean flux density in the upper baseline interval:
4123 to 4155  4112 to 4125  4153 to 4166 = 0.9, 5.25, 5.17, 5.37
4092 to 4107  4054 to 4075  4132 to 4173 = 3.1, 5.5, 4.32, 5.32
